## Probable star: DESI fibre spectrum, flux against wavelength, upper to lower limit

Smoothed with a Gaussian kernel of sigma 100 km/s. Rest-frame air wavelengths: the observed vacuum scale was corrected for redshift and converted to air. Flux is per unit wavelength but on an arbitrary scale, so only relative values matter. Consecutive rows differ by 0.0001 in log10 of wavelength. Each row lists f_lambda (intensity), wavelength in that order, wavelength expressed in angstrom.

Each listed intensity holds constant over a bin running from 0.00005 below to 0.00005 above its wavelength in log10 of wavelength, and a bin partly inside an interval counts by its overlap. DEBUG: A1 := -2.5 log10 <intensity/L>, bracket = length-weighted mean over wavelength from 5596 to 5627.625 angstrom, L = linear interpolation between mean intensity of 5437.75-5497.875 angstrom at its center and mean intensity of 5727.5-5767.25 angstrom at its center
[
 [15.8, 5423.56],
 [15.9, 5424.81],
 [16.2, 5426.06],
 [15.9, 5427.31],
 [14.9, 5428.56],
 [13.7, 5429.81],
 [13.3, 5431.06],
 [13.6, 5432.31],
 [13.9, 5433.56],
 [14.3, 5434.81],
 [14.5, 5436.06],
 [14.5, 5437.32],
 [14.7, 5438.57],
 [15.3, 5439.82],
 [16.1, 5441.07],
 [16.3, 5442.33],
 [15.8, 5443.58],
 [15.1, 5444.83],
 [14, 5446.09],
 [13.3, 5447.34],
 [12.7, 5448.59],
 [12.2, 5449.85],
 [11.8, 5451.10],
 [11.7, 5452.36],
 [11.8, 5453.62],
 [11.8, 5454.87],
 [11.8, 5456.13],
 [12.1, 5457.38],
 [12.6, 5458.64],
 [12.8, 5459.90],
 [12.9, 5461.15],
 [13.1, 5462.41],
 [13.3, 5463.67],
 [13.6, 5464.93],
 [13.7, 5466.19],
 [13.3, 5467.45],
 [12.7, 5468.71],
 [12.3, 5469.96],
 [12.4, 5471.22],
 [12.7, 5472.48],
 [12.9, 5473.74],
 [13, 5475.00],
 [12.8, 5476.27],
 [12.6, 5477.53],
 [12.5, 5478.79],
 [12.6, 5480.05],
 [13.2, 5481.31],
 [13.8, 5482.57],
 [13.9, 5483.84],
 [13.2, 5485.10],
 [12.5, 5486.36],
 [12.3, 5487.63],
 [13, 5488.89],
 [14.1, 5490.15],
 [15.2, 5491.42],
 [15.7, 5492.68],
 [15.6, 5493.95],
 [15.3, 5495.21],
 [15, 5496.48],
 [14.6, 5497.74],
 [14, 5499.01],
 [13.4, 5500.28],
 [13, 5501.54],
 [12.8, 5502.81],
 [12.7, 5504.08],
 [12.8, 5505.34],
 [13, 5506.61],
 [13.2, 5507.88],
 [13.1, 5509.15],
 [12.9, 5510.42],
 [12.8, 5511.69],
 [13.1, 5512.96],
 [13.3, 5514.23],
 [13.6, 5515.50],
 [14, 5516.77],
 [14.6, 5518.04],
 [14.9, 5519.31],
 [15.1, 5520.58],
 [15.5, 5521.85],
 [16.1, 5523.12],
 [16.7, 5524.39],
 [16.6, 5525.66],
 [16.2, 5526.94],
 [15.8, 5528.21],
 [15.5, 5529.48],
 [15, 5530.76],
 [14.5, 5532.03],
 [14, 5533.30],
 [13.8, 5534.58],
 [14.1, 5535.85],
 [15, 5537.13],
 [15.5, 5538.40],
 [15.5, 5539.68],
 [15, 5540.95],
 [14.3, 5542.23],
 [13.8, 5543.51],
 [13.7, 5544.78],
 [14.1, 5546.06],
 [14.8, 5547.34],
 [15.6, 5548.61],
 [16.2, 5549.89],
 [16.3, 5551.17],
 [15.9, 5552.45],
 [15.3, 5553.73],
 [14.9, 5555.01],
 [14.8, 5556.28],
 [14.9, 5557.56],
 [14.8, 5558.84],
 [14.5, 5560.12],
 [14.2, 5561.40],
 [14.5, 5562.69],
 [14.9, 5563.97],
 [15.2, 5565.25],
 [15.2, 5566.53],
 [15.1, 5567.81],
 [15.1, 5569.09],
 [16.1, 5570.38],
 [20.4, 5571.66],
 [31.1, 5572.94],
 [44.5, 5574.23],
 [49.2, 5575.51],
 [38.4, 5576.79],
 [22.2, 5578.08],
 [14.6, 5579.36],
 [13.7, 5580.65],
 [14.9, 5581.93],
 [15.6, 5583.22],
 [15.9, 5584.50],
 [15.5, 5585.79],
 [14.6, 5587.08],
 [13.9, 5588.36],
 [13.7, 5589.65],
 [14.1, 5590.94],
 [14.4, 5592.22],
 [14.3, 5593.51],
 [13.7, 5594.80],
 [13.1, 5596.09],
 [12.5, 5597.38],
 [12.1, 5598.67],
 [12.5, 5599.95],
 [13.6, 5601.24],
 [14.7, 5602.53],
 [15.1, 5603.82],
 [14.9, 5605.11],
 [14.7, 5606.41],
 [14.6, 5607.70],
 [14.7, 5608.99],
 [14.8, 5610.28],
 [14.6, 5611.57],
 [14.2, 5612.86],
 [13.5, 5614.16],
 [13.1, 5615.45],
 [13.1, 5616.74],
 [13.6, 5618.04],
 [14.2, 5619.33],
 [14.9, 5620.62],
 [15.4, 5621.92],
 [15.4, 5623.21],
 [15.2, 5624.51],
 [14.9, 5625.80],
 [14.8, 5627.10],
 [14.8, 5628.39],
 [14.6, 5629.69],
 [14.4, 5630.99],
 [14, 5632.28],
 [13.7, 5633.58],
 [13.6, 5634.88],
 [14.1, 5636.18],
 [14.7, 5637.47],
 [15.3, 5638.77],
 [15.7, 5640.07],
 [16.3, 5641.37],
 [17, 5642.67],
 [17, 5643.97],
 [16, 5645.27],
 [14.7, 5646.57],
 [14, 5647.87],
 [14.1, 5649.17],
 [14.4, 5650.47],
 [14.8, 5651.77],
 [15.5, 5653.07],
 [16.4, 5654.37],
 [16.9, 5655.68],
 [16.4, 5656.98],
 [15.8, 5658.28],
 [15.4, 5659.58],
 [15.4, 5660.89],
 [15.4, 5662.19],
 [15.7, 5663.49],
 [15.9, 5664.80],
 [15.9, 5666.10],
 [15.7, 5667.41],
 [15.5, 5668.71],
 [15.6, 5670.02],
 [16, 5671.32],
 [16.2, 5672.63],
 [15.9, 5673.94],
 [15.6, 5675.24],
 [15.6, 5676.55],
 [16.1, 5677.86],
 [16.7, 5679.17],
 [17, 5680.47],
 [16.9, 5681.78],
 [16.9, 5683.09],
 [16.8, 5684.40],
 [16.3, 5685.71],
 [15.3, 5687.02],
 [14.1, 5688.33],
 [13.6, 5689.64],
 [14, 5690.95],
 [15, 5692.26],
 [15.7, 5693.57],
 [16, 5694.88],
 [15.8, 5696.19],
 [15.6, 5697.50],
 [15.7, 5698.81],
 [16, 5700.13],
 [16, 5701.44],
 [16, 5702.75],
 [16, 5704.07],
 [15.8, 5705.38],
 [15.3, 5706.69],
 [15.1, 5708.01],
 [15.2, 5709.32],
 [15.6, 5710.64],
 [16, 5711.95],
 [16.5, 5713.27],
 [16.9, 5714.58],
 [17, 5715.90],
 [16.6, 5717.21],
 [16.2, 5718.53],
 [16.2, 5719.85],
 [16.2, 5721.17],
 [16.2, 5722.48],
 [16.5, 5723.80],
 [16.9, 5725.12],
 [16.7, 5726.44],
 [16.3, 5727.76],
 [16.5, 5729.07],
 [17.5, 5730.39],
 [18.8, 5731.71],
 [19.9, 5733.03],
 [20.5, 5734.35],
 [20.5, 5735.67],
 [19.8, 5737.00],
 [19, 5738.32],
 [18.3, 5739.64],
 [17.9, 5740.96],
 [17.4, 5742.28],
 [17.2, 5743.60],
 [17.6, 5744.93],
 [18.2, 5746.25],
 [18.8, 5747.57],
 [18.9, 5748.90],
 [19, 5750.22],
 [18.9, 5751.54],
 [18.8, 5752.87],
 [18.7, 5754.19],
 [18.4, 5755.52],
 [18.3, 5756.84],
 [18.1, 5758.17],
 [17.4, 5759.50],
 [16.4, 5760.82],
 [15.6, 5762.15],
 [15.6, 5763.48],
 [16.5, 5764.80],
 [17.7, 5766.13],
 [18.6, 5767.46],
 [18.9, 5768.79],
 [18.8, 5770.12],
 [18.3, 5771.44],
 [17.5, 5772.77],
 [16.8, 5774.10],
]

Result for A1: 0.12 mag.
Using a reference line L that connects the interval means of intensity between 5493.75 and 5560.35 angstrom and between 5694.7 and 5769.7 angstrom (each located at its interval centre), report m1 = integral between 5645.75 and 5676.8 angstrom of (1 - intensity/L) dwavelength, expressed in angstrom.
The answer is 1.5 angstrom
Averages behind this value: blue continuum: 14.6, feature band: 15.5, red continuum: 17.2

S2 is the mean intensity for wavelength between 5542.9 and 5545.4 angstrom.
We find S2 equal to 13.8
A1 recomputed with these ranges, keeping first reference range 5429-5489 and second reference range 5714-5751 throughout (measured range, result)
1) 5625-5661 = 0.08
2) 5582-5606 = 0.10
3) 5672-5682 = 0.04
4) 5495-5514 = 0.05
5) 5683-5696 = 0.12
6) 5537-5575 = -0.13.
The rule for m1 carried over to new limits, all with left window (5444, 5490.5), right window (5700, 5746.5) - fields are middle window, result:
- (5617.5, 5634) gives 0.9 angstrom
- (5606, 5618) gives 0.9 angstrom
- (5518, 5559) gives -3.2 angstrom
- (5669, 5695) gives 1.0 angstrom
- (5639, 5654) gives 0.4 angstrom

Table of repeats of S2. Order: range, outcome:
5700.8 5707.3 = 15.8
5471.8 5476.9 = 12.8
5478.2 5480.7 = 12.6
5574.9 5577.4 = 43.9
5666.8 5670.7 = 15.6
